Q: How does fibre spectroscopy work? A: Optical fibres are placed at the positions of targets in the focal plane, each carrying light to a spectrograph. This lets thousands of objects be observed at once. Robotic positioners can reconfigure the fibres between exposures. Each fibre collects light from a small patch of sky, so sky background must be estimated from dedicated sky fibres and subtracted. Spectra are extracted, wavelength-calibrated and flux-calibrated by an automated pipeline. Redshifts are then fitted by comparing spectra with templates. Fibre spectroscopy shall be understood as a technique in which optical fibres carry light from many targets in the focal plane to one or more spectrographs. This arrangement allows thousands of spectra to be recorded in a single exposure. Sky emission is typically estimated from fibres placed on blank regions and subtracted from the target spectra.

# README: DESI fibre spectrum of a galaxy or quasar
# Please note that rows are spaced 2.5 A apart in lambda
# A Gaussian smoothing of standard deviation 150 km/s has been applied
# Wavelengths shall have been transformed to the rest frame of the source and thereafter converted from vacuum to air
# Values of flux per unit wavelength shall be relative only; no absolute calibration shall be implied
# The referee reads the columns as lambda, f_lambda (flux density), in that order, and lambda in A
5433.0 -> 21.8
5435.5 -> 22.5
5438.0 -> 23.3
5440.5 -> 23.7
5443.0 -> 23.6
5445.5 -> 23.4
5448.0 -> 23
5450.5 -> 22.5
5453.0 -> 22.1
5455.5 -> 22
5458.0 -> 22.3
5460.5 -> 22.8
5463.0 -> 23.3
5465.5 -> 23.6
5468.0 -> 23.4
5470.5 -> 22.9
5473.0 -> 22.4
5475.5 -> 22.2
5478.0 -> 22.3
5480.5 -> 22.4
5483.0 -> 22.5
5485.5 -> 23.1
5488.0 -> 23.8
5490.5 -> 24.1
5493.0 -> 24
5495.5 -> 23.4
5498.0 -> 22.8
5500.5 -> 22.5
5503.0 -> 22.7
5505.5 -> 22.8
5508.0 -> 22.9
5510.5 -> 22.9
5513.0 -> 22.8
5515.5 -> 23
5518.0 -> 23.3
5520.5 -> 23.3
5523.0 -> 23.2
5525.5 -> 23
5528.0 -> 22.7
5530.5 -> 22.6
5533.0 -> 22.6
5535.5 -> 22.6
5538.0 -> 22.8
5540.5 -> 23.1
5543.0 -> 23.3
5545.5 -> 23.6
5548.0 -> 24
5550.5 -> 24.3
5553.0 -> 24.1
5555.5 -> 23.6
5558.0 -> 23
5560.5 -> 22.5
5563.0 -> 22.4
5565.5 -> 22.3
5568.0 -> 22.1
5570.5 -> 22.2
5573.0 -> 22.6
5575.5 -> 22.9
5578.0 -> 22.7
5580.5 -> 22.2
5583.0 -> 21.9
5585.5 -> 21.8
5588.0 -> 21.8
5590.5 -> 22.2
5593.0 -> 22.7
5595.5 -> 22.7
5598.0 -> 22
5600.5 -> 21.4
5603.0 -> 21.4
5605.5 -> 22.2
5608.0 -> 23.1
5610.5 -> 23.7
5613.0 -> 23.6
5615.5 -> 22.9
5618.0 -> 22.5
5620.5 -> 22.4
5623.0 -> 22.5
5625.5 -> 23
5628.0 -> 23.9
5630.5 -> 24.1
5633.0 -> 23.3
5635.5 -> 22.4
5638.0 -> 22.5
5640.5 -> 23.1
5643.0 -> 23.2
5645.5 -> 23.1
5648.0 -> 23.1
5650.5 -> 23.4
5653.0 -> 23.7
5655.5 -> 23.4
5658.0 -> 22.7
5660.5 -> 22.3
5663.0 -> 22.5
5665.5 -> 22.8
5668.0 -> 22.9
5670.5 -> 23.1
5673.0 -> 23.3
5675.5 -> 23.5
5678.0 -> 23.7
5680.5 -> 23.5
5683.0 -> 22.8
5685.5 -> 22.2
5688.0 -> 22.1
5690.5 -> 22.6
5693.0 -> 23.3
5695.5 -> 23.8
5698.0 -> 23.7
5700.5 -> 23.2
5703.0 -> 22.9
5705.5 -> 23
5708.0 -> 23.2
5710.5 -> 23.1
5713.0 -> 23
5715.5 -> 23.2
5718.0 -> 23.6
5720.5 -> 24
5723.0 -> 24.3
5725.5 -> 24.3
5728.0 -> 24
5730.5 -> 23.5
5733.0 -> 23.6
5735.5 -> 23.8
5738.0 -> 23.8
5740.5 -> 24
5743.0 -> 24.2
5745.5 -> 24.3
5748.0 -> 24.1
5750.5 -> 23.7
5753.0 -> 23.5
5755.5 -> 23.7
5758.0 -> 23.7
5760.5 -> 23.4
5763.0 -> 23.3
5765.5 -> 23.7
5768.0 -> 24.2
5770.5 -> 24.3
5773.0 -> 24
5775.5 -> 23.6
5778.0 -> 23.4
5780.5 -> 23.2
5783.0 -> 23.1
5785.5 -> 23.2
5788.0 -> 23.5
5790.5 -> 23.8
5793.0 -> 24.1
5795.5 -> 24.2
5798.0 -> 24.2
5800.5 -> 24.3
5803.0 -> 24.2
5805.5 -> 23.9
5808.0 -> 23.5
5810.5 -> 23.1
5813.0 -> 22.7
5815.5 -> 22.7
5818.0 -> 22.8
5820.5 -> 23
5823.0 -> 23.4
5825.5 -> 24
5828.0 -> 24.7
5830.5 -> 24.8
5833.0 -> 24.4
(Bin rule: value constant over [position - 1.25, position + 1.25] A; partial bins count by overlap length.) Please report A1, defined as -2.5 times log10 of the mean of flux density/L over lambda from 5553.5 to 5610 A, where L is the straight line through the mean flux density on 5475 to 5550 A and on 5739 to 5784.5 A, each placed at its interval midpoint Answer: 0.040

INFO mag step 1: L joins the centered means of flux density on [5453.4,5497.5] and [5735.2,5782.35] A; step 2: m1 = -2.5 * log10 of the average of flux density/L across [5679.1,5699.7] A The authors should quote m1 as 0.03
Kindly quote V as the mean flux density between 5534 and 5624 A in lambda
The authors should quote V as 22.7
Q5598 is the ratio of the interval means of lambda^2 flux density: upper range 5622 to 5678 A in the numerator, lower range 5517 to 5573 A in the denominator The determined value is 1.0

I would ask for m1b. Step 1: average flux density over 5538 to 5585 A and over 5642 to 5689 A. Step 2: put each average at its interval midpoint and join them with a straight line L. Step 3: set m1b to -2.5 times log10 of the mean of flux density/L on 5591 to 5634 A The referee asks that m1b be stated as 0.01 mag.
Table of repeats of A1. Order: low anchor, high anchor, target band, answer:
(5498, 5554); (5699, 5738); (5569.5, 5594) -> 0.04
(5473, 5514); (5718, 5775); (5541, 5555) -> -0.03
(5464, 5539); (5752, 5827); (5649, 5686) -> 0.01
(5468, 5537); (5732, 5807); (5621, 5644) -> 0.01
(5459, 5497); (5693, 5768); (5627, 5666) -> 0.02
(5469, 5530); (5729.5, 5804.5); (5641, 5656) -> 0.01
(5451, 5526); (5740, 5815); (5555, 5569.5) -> 0.03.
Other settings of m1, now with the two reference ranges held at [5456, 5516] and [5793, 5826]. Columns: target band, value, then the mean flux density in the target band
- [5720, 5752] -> -0.03 mag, 24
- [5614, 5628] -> 0.02 mag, 22.8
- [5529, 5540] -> 0.02 mag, 22.7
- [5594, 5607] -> 0.06 mag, 22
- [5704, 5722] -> 0.00 mag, 23.3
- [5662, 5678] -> 0.01 mag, 23.1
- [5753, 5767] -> -0.01 mag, 23.6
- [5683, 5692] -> 0.04 mag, 22.4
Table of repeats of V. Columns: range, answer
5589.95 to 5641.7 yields 22.7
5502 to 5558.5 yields 23.1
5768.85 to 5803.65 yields 23.8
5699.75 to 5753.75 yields 23.7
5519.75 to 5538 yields 22.8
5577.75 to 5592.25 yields 22.1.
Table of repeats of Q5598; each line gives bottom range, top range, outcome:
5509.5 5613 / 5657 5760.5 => 1.08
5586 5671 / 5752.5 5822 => 1.09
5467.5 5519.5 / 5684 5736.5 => 1.10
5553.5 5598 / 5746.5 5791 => 1.13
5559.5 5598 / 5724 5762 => 1.13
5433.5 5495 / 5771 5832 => 1.16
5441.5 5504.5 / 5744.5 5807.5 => 1.16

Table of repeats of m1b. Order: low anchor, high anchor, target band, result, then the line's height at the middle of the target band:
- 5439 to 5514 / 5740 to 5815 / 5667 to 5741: 0.008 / 23.5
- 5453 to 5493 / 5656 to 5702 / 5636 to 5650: 0.000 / 23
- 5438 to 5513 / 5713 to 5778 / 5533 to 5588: 0.018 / 23.2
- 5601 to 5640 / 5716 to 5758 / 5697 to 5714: 0.021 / 23.6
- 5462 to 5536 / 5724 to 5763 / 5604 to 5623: 0.024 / 23.4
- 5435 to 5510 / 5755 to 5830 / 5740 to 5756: -0.018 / 23.5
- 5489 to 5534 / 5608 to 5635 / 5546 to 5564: -0.016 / 23.1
